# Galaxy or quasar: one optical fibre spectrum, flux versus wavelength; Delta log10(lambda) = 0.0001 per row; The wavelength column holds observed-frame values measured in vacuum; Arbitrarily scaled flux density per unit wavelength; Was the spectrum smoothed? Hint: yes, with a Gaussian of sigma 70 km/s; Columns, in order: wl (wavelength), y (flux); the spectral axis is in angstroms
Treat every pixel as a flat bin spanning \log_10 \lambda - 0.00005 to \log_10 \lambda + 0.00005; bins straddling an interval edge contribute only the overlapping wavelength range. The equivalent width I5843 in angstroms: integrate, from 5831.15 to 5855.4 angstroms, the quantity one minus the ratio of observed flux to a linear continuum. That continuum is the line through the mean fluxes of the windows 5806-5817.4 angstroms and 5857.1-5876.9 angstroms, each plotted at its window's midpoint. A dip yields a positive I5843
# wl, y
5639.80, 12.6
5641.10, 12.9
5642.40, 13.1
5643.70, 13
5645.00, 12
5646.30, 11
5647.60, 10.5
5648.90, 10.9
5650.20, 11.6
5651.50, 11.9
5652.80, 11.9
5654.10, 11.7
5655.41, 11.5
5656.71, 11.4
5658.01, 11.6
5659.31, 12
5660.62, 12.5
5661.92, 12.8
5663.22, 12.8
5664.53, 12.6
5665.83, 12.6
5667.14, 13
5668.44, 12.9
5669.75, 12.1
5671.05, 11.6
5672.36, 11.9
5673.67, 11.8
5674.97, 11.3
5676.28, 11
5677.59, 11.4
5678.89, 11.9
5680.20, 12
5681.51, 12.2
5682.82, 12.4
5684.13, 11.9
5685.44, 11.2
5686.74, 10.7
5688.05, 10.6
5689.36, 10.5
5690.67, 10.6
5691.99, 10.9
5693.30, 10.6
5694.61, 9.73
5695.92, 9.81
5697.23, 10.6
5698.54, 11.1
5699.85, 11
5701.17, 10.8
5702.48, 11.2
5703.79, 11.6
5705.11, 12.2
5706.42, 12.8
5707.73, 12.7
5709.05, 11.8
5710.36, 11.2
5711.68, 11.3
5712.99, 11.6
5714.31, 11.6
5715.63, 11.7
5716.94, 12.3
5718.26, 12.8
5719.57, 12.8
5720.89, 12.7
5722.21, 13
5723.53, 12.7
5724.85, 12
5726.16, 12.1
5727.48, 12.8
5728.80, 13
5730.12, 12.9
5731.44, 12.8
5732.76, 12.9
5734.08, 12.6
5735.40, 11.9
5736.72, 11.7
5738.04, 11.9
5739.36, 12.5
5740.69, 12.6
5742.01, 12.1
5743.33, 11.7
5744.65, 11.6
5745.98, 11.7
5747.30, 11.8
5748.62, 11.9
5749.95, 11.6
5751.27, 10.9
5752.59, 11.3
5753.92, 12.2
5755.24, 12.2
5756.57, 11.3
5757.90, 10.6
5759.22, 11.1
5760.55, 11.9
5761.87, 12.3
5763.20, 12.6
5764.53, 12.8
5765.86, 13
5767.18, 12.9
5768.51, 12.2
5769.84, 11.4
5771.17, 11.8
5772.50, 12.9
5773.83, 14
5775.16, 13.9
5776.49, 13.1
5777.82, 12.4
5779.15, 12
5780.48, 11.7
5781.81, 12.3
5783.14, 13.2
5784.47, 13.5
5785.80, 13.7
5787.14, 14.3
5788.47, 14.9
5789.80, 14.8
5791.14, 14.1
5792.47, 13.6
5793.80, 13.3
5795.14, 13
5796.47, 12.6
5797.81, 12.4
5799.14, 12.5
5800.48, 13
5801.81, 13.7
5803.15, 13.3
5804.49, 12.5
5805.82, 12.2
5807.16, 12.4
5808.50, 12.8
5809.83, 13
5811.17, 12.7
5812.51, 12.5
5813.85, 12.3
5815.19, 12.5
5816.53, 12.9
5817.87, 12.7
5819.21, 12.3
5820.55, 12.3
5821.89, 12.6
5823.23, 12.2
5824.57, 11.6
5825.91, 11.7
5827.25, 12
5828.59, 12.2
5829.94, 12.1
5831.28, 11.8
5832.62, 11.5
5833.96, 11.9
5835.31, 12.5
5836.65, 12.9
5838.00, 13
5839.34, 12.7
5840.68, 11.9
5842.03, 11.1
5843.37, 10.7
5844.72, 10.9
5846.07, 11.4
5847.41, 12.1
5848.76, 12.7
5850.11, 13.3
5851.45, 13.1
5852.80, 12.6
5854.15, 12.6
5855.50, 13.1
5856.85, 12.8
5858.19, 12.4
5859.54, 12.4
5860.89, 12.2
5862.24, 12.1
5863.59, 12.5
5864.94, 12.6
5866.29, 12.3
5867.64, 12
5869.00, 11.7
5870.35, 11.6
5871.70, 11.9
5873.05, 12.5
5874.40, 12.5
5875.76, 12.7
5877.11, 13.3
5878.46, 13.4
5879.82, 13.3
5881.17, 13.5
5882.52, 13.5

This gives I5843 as 0.5 angstroms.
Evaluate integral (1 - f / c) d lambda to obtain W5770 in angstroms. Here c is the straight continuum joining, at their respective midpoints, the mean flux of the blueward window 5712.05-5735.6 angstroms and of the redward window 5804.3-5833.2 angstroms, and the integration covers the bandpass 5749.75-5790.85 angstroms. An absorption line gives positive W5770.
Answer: -0.6 angstroms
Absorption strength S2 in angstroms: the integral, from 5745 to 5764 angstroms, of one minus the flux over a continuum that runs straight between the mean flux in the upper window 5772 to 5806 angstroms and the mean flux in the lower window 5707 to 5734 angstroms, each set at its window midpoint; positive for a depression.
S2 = 1.6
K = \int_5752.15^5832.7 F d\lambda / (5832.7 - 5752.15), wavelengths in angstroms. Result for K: 12.6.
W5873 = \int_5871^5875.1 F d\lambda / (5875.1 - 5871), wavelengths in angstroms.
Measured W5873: 12.3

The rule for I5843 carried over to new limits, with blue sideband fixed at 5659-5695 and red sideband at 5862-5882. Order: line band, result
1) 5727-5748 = -0.5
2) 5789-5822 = -1.7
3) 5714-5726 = -0.5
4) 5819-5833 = 0.4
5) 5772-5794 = -2.2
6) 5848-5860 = -0.3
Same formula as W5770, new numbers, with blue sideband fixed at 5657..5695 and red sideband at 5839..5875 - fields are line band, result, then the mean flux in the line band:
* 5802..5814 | -0.62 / 12.7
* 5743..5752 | 0.23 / 11.6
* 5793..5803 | -0.76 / 13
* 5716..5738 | -1.28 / 12.5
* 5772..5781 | -0.67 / 12.9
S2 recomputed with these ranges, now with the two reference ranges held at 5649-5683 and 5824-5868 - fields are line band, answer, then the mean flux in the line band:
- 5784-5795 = -1.7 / 14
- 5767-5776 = -0.5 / 12.7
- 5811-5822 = -0.3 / 12.5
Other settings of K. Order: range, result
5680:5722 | 11.5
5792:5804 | 13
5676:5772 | 11.8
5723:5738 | 12.5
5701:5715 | 11.7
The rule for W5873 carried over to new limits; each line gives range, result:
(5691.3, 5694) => 10.7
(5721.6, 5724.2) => 12.8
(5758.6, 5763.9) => 12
